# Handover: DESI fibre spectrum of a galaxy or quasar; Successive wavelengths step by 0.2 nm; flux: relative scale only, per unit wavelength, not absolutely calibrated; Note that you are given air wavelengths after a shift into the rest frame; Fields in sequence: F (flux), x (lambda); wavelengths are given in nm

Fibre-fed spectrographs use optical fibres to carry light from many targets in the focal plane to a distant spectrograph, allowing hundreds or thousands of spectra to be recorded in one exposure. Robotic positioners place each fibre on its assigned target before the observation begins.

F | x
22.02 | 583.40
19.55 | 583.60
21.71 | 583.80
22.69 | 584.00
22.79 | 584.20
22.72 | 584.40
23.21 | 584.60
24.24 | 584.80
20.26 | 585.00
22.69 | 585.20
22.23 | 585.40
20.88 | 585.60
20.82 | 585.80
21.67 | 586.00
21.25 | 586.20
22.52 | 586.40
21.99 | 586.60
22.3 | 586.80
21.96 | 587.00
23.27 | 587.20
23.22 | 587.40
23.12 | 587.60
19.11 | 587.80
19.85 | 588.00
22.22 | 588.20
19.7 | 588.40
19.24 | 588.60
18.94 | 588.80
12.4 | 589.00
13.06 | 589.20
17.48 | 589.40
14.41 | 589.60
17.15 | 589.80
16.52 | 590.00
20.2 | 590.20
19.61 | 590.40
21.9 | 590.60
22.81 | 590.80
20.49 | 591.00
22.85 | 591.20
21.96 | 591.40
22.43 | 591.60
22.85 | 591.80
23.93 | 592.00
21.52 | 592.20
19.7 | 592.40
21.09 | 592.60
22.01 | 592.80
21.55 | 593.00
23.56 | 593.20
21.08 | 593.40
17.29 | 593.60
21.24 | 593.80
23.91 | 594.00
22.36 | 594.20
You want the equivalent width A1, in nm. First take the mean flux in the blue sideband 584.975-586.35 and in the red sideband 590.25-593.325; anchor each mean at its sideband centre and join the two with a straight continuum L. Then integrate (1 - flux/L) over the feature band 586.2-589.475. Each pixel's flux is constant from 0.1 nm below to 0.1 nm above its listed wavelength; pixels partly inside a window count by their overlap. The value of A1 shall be 0.23 nm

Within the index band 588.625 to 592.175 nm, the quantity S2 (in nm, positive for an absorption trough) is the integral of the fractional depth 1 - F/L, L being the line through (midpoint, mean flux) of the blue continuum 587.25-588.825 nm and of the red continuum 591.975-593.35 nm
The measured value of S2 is 0.32 nm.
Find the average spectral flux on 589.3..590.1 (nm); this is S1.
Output 16.4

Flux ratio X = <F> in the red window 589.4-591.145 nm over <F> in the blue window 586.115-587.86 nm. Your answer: 0.86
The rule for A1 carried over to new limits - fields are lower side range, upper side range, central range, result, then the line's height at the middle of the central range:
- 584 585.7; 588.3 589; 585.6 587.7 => -0.18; 20.5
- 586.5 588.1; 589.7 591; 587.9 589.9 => 0.32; 20.8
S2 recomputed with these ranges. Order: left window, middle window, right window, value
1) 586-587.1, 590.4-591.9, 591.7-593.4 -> 0.00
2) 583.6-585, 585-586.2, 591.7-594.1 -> 0.04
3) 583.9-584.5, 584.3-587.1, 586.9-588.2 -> 0.03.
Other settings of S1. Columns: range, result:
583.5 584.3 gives 21.7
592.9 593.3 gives 22.6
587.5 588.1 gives 20.7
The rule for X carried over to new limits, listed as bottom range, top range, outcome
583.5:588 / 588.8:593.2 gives 0.90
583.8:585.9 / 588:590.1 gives 0.78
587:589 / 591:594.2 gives 1.06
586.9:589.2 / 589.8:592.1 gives 1.06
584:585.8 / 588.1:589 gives 0.86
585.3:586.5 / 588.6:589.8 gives 0.73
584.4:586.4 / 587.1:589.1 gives 0.91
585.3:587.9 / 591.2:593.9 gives 0.99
